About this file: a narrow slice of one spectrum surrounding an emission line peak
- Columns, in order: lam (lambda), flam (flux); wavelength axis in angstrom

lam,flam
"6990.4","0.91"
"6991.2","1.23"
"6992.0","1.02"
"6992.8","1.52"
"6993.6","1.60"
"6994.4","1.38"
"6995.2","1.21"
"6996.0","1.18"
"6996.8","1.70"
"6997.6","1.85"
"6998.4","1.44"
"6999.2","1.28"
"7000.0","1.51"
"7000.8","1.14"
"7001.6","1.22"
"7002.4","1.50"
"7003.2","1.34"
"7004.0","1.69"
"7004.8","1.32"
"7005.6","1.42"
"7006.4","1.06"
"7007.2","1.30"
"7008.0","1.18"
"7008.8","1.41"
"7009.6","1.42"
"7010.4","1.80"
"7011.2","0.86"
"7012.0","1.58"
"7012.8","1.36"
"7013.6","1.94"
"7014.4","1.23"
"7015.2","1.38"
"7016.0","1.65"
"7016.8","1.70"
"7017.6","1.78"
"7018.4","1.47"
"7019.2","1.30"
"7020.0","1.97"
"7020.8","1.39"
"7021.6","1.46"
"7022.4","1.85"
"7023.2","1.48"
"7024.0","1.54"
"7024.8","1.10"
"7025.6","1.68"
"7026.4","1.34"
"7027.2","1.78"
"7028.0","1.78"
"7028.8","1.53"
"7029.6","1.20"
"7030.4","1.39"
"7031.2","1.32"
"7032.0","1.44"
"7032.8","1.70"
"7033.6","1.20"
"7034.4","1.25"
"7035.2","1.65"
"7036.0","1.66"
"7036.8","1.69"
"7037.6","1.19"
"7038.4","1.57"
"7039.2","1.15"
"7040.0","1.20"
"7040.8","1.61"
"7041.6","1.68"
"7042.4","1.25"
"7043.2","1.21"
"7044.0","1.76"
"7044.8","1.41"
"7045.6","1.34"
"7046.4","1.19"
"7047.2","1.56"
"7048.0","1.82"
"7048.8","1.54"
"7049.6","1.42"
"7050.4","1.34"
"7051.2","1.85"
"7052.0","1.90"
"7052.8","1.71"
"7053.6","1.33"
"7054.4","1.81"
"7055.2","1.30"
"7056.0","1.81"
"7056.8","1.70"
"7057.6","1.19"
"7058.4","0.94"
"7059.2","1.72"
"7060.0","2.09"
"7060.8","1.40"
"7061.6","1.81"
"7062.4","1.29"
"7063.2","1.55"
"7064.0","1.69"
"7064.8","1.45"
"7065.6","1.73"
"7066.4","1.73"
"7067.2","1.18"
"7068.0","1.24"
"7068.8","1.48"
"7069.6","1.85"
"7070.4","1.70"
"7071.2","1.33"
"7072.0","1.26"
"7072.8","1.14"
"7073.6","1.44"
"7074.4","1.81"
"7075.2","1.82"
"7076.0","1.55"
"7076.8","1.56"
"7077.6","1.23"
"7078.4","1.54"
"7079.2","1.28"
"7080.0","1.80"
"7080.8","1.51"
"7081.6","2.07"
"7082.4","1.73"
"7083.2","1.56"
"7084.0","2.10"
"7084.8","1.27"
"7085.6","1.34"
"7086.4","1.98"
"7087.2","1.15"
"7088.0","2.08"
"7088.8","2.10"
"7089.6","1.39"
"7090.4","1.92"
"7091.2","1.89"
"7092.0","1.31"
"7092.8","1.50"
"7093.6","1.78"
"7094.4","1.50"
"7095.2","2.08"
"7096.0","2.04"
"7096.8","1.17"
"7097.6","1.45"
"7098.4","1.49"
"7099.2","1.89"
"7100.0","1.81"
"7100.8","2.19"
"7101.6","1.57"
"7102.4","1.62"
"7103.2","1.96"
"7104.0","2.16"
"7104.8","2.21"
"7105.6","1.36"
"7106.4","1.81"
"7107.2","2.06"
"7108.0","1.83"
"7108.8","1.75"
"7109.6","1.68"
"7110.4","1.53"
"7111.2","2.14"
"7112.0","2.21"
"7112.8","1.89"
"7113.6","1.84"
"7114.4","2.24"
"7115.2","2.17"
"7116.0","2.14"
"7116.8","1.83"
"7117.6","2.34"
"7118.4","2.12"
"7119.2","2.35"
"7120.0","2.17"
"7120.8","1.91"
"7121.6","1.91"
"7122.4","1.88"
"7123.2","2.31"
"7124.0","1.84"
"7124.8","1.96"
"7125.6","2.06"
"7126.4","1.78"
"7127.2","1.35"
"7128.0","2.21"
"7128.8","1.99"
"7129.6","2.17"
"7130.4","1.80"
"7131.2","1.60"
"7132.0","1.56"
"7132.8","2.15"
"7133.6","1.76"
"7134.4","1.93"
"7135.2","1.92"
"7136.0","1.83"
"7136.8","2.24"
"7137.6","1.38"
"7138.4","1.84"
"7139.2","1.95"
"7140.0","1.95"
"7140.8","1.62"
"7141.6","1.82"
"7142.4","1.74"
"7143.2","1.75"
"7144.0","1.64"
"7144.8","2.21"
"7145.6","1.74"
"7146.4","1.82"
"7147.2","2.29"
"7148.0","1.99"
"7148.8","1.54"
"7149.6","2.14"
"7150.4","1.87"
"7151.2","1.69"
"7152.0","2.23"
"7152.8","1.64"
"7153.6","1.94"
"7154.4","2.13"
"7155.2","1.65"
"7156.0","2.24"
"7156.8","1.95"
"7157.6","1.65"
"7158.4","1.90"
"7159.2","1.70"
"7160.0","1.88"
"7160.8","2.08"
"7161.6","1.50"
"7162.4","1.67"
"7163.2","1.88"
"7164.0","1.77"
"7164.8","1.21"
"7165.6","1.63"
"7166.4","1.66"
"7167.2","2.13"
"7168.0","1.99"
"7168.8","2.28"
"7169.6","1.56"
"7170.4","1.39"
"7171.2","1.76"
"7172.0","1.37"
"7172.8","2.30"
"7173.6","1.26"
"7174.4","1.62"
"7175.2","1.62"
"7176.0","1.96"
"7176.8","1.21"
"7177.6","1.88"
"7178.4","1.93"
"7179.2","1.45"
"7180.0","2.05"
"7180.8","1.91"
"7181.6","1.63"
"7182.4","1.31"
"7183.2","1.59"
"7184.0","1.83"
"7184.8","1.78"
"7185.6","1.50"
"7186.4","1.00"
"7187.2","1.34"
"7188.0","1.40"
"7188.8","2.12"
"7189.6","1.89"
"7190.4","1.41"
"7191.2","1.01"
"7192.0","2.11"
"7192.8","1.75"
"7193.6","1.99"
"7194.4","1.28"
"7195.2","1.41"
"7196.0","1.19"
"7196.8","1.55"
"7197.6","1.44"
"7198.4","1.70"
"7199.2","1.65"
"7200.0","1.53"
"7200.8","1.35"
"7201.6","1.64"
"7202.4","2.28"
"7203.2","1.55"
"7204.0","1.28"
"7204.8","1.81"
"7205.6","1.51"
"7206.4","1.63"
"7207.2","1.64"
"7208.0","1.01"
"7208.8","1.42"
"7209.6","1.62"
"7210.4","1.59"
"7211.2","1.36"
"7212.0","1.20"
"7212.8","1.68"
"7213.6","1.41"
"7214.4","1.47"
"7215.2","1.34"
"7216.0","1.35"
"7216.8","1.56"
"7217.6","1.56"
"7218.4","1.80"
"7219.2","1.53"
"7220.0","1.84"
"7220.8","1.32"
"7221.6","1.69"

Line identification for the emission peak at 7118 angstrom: Mg II 2798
